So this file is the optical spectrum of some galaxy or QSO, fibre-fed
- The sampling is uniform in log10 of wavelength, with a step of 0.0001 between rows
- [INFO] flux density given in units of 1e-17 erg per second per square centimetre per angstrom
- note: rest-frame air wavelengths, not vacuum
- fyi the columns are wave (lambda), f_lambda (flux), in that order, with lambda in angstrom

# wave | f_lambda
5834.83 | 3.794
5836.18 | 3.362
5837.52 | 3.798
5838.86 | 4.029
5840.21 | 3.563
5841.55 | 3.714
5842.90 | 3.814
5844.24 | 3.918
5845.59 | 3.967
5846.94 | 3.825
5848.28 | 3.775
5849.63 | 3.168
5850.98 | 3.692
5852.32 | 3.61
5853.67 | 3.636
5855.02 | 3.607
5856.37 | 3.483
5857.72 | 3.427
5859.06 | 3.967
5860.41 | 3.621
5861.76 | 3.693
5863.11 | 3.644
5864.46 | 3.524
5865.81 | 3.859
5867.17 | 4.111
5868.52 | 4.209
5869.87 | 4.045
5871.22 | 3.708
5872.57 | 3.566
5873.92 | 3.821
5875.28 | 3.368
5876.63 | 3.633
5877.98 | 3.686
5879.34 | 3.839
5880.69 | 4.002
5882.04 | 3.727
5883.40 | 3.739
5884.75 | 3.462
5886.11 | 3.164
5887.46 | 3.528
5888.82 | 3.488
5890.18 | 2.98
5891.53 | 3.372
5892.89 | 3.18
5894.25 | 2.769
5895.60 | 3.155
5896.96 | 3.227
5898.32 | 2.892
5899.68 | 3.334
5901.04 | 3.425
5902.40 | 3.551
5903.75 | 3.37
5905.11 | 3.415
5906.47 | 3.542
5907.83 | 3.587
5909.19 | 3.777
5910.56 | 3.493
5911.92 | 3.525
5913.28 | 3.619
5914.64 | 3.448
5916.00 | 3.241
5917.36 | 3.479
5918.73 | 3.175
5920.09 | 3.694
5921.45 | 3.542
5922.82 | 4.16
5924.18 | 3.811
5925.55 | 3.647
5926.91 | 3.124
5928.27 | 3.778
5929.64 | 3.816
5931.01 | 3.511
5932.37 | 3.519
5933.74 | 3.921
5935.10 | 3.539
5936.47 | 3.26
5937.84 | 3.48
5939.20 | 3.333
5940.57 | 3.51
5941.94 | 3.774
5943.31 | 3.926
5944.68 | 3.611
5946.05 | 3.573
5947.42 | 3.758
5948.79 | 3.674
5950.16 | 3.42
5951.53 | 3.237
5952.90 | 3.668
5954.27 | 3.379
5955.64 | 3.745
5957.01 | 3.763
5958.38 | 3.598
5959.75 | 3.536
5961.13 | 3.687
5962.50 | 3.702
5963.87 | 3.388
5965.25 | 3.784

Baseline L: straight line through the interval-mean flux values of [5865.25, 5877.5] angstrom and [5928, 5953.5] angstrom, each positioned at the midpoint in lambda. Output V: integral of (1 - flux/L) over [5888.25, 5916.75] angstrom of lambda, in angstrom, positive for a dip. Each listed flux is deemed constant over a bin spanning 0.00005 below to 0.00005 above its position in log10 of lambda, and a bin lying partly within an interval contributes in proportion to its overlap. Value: 2.76 angstrom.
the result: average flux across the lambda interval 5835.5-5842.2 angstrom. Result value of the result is 3.69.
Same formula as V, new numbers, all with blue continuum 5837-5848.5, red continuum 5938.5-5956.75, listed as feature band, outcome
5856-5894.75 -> 1.5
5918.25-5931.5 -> 0.0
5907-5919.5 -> 0.6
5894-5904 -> 1.3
